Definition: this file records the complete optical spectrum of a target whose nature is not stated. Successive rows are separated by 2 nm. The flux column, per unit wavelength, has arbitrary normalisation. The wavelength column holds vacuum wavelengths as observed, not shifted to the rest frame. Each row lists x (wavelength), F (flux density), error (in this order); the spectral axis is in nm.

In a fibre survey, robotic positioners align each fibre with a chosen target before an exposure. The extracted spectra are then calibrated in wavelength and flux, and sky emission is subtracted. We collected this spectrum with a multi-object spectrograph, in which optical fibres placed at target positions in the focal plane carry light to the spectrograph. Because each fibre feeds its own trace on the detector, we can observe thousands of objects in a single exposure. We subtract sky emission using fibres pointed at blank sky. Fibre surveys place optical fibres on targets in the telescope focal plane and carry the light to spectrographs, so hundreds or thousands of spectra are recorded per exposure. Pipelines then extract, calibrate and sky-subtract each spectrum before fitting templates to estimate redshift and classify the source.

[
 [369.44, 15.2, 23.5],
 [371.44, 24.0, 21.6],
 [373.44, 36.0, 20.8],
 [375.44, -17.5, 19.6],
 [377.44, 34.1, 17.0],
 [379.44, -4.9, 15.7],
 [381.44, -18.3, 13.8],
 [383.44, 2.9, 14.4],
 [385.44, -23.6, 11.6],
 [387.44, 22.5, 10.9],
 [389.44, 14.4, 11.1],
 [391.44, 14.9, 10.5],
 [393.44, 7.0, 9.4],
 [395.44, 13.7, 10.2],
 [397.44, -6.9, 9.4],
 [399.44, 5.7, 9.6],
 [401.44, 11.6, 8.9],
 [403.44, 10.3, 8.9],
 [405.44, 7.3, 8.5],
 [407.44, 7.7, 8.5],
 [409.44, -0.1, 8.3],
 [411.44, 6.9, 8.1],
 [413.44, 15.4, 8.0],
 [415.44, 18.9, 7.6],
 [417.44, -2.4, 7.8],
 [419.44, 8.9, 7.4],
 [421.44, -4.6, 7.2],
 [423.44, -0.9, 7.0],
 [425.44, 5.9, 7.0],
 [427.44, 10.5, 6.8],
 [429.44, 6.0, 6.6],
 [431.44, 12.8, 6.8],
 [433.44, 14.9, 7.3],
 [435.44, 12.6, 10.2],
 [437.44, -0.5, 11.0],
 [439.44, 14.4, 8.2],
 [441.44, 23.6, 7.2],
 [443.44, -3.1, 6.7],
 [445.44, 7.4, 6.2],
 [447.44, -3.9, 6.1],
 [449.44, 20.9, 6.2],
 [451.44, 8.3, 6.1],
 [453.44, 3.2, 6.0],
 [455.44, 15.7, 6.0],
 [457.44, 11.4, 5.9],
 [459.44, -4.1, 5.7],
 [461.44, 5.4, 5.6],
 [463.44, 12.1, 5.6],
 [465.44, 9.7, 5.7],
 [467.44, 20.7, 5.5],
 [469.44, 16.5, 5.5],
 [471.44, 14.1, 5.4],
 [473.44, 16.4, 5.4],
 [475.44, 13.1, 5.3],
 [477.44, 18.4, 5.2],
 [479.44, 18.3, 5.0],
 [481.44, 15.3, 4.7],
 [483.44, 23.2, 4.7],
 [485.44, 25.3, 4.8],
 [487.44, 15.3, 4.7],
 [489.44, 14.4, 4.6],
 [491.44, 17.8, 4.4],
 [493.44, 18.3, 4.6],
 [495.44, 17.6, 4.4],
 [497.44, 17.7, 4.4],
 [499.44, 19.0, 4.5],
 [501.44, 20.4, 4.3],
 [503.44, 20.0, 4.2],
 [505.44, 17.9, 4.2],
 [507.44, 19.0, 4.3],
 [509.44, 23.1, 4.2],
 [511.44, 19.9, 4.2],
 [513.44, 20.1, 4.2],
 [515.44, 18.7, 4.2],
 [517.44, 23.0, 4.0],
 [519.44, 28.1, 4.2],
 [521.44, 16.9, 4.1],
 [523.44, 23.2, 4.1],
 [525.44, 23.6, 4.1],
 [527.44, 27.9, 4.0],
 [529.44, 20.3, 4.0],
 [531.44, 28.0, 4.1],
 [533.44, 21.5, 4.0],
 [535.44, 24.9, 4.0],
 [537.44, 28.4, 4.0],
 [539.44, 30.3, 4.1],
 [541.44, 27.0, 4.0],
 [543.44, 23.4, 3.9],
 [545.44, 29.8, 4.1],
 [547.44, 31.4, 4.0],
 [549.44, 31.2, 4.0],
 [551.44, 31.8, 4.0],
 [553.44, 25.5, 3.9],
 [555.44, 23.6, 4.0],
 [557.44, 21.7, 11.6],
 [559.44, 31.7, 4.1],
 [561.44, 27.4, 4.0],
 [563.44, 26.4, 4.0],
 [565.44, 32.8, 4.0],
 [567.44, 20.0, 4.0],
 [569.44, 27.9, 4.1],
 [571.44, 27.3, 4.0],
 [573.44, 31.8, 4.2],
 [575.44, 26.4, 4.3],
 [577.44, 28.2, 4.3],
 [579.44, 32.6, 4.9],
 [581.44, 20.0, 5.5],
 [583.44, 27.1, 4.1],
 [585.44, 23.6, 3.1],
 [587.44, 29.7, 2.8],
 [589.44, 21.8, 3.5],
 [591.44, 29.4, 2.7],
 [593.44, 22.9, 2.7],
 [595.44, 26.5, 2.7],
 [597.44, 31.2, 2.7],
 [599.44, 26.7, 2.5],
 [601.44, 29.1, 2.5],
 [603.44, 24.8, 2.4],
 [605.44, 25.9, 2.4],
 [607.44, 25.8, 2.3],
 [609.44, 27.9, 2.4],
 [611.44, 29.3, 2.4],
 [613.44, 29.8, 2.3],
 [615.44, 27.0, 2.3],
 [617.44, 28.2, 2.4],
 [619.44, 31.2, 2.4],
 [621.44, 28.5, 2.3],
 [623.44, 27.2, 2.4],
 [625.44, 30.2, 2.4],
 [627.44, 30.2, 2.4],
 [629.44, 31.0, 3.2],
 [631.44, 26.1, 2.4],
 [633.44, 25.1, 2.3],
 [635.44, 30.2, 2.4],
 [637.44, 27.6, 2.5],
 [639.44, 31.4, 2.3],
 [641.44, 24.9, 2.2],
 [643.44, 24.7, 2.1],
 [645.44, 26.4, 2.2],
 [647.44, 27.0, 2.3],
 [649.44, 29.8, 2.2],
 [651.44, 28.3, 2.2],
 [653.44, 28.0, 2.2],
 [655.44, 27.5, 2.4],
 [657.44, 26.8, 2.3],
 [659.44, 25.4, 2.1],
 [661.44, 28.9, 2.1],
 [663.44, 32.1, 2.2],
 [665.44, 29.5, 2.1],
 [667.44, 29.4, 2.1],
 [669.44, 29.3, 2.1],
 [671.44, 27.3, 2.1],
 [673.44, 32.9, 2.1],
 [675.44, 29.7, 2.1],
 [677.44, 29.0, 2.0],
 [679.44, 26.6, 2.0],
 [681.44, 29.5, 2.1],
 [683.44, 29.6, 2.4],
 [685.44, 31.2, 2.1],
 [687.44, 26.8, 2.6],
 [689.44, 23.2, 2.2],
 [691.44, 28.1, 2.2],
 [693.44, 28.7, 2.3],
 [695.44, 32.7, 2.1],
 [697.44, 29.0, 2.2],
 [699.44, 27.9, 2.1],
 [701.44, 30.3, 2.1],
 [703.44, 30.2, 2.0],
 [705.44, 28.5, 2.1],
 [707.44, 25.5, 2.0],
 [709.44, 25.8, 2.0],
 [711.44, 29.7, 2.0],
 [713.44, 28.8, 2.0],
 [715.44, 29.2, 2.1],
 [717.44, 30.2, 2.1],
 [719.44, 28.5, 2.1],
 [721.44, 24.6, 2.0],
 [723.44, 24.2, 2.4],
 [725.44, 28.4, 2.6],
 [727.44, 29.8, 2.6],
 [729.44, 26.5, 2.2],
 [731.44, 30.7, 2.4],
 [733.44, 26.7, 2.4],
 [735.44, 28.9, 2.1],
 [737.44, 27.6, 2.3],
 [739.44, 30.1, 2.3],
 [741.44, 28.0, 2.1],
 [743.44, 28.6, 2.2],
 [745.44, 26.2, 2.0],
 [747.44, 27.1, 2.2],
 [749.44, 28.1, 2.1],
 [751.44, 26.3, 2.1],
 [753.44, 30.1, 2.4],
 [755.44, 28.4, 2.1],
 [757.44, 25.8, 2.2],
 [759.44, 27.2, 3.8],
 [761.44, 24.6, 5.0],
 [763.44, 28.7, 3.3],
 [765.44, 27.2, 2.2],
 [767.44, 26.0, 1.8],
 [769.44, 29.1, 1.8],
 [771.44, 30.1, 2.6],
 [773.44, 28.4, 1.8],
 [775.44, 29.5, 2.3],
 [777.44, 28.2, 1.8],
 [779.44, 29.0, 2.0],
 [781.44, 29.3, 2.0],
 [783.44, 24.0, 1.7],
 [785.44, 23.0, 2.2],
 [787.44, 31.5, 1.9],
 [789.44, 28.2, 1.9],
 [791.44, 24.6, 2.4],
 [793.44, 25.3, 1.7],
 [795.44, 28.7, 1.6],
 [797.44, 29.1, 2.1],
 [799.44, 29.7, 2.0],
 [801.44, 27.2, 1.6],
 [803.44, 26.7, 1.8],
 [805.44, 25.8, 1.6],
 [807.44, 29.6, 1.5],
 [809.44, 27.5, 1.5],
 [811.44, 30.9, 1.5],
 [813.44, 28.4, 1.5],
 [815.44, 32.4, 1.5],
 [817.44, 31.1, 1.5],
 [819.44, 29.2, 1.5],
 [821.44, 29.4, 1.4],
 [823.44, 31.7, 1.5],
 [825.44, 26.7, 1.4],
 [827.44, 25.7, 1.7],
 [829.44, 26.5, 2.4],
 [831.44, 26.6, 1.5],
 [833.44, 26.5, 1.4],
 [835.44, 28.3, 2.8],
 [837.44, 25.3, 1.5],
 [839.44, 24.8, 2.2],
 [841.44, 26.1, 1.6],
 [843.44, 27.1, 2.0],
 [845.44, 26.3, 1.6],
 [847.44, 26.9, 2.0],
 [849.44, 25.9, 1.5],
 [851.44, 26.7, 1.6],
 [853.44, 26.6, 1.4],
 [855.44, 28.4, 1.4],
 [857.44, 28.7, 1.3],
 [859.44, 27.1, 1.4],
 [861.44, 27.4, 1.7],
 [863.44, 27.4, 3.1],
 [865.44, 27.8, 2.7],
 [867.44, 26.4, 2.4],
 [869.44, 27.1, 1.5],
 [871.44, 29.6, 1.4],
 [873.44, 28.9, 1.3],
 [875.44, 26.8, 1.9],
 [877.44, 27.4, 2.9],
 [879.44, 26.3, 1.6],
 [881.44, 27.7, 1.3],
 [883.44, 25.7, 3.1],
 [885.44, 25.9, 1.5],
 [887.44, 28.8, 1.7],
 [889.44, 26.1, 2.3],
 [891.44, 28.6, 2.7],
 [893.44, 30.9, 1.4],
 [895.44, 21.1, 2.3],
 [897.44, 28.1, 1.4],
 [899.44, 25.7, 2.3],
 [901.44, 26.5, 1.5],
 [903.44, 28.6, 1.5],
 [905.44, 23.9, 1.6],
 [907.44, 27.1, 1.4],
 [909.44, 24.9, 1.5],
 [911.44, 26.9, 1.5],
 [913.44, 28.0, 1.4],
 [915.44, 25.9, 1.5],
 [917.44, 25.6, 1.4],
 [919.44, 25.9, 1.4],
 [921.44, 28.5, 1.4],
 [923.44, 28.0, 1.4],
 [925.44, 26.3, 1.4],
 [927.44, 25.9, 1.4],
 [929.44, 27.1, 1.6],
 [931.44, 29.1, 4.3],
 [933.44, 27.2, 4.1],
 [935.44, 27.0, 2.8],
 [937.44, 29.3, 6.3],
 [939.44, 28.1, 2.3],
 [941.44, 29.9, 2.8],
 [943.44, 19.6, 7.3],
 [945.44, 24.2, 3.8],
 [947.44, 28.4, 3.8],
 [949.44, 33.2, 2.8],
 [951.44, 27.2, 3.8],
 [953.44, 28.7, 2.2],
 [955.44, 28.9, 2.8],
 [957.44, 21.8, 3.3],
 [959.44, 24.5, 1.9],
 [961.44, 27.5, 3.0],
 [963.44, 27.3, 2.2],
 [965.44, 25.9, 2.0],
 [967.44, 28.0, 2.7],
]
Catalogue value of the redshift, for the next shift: 0.168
